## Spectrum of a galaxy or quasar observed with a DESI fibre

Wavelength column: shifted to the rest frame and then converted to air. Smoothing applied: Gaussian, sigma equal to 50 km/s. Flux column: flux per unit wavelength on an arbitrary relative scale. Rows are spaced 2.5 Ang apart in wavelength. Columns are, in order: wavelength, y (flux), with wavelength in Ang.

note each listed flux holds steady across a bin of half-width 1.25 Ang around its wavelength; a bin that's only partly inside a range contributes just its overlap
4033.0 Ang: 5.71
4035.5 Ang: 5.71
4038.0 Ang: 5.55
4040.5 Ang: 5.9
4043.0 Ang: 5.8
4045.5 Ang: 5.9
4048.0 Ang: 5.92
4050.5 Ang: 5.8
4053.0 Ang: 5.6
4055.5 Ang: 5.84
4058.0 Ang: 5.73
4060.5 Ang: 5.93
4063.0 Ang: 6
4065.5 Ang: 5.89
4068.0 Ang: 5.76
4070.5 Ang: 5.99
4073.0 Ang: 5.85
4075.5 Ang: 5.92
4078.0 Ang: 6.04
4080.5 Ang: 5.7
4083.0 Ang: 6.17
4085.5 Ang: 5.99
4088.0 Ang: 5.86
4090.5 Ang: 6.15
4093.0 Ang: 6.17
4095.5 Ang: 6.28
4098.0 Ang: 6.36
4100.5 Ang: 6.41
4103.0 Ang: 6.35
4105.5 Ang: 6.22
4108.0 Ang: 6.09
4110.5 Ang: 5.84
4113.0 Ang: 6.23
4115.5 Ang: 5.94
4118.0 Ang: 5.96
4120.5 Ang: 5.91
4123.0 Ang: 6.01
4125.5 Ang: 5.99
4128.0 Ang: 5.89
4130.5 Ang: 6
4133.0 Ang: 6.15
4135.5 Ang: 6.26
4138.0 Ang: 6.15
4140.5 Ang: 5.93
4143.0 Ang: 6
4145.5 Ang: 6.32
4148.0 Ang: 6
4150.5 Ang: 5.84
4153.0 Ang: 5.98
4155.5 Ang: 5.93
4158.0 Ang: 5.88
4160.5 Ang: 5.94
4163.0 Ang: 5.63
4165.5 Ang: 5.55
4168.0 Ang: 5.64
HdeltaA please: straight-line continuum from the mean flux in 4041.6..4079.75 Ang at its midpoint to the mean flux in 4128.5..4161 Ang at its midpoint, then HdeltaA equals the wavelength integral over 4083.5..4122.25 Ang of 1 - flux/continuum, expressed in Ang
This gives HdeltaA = -1.1 Ang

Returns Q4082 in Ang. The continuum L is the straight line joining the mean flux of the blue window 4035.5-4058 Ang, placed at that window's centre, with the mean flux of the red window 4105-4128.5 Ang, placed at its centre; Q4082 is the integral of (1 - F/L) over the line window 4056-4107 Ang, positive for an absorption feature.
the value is -1.23 Ang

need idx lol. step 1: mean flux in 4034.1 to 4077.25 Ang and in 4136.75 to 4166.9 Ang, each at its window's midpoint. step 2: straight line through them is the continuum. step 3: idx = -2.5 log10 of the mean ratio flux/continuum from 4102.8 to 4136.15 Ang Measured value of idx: -0.03 mag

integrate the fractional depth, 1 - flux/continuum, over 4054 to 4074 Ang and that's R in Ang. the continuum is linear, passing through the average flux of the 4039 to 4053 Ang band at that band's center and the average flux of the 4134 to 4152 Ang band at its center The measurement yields 0.0 Ang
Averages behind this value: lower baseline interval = 5.83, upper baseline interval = 6.07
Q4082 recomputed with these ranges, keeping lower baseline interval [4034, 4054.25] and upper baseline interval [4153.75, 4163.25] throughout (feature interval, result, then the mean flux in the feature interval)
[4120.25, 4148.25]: -1.0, 6.06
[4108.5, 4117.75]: -0.3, 6.01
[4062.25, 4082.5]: -0.4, 5.9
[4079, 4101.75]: -1.2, 6.12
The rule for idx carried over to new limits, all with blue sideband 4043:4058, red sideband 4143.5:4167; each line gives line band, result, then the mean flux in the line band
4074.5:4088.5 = -0.02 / 5.95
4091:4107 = -0.08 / 6.29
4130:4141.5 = -0.04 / 6.11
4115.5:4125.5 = -0.02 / 5.96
